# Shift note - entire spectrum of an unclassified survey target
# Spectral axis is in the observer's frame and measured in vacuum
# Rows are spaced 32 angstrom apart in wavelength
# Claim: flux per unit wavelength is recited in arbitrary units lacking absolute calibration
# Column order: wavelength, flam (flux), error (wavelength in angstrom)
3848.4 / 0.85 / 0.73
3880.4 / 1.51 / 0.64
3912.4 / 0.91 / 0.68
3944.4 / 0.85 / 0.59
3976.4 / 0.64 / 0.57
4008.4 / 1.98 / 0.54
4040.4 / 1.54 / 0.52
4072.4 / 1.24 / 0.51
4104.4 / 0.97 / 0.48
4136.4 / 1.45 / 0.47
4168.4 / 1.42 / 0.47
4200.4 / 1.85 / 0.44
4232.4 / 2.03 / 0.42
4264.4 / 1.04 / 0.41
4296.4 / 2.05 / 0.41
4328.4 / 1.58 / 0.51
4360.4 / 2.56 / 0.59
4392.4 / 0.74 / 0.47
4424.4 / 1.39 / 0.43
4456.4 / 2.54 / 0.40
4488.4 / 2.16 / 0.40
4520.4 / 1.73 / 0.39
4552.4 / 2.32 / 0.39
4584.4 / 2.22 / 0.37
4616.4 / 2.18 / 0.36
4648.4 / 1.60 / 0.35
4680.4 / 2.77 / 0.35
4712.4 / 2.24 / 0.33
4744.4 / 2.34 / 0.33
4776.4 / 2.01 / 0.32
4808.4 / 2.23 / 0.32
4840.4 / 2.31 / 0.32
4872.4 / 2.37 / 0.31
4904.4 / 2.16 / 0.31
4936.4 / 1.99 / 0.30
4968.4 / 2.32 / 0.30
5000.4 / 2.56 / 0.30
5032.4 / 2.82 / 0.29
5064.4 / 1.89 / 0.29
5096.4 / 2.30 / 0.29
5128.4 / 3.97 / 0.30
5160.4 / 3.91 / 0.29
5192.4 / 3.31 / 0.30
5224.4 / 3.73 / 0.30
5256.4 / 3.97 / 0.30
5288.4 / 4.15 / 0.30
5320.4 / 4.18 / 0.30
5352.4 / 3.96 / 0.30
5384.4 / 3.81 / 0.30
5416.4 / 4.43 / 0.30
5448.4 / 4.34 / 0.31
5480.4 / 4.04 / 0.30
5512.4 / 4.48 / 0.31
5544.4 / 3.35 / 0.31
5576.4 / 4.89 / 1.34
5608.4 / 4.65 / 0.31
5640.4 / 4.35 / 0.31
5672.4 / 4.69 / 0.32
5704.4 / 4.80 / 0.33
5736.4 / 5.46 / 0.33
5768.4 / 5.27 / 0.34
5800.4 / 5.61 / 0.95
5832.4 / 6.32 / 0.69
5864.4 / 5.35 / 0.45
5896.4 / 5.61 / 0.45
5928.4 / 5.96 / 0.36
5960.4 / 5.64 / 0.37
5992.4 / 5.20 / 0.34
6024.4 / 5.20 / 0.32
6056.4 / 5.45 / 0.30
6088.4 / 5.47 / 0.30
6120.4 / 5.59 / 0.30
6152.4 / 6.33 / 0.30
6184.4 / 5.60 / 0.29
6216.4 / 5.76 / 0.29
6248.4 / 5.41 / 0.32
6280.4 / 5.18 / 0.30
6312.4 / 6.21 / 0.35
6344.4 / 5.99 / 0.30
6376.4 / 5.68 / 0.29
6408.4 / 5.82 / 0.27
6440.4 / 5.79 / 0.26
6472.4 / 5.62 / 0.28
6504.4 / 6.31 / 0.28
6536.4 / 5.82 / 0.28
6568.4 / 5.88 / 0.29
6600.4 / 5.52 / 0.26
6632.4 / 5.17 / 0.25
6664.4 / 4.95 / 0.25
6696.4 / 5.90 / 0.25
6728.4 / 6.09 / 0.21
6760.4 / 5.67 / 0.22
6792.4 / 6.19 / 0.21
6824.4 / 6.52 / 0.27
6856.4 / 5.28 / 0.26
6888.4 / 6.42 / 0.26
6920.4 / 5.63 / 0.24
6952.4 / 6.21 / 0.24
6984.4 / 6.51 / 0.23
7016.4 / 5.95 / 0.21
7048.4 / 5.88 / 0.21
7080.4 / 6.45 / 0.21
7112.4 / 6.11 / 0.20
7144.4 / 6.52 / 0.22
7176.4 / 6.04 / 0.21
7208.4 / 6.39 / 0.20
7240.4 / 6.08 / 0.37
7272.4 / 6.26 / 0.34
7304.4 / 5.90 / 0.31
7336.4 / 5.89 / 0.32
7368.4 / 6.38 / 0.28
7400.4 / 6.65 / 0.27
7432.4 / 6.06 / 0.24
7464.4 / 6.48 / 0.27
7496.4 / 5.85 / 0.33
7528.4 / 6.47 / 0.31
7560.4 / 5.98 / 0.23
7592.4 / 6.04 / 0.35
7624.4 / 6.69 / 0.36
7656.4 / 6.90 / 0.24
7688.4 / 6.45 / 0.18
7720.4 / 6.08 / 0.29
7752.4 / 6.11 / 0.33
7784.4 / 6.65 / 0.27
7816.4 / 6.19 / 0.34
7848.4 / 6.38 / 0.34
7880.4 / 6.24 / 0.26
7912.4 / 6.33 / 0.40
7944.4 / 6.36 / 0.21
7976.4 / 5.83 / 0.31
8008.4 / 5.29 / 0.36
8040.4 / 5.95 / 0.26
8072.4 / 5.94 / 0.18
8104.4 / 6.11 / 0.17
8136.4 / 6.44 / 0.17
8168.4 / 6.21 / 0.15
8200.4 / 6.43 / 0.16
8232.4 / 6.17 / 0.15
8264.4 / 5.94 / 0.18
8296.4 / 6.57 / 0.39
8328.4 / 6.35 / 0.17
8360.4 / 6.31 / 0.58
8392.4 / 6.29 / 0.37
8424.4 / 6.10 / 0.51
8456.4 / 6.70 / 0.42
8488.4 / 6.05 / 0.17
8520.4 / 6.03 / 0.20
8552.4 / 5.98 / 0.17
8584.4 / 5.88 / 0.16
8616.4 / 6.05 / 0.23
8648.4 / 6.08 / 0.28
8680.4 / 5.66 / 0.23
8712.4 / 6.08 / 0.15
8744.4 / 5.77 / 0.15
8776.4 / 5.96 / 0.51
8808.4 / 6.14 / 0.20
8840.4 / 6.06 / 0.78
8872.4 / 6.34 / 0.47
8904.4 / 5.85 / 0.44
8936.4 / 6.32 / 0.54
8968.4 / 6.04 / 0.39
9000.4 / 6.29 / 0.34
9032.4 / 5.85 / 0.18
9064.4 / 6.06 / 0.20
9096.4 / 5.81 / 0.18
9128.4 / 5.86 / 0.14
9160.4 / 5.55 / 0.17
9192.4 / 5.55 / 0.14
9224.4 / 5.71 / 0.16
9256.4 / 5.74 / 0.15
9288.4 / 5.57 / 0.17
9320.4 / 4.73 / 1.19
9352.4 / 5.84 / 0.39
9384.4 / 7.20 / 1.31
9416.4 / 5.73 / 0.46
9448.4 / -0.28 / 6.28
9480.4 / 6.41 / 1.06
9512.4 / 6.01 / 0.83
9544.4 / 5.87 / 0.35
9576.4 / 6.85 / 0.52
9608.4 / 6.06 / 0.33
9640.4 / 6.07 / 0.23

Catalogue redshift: 0.285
